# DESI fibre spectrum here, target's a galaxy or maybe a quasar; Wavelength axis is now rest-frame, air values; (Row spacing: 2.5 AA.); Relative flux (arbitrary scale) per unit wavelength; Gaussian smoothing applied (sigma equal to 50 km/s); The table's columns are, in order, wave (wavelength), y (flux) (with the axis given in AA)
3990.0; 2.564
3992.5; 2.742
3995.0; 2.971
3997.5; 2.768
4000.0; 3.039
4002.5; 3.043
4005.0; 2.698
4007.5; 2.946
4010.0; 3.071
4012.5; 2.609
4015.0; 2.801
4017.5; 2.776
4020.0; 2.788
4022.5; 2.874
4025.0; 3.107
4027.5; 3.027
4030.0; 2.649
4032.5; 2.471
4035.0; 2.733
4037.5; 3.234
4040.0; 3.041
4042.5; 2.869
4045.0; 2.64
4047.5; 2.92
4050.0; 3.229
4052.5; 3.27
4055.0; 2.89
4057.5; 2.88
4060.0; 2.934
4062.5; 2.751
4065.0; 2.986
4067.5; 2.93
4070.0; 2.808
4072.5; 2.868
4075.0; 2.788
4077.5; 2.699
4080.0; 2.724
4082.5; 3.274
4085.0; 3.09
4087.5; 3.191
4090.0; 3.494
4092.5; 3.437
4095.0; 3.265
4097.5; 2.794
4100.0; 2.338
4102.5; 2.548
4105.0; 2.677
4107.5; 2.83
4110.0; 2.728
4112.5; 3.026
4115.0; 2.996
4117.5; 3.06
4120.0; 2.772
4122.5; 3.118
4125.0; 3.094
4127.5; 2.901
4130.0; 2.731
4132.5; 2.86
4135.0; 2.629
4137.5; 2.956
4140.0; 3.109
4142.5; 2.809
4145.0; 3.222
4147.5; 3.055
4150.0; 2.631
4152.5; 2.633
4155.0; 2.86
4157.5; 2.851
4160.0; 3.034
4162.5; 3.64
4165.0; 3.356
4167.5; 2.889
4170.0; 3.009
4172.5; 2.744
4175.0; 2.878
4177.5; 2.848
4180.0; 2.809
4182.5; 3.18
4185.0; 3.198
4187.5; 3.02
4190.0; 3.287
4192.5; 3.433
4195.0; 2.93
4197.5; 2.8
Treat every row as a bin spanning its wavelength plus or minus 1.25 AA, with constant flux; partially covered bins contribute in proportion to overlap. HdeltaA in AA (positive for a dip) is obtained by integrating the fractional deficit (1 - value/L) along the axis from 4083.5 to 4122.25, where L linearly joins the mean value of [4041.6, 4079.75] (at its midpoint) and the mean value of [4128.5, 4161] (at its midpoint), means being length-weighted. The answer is -0.97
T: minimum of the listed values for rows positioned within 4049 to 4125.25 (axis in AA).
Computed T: 2.338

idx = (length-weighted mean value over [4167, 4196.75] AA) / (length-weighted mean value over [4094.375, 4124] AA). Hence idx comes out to 1.06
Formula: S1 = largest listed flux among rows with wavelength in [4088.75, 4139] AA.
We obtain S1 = 3.494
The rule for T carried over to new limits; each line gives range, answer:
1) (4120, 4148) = 2.629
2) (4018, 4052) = 2.471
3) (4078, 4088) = 2.724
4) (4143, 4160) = 2.631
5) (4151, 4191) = 2.633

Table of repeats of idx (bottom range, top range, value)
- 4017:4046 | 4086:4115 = 1.03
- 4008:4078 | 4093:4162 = 1.00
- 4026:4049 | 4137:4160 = 1.02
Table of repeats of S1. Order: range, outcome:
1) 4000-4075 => 3.27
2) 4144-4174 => 3.64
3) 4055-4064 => 2.934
